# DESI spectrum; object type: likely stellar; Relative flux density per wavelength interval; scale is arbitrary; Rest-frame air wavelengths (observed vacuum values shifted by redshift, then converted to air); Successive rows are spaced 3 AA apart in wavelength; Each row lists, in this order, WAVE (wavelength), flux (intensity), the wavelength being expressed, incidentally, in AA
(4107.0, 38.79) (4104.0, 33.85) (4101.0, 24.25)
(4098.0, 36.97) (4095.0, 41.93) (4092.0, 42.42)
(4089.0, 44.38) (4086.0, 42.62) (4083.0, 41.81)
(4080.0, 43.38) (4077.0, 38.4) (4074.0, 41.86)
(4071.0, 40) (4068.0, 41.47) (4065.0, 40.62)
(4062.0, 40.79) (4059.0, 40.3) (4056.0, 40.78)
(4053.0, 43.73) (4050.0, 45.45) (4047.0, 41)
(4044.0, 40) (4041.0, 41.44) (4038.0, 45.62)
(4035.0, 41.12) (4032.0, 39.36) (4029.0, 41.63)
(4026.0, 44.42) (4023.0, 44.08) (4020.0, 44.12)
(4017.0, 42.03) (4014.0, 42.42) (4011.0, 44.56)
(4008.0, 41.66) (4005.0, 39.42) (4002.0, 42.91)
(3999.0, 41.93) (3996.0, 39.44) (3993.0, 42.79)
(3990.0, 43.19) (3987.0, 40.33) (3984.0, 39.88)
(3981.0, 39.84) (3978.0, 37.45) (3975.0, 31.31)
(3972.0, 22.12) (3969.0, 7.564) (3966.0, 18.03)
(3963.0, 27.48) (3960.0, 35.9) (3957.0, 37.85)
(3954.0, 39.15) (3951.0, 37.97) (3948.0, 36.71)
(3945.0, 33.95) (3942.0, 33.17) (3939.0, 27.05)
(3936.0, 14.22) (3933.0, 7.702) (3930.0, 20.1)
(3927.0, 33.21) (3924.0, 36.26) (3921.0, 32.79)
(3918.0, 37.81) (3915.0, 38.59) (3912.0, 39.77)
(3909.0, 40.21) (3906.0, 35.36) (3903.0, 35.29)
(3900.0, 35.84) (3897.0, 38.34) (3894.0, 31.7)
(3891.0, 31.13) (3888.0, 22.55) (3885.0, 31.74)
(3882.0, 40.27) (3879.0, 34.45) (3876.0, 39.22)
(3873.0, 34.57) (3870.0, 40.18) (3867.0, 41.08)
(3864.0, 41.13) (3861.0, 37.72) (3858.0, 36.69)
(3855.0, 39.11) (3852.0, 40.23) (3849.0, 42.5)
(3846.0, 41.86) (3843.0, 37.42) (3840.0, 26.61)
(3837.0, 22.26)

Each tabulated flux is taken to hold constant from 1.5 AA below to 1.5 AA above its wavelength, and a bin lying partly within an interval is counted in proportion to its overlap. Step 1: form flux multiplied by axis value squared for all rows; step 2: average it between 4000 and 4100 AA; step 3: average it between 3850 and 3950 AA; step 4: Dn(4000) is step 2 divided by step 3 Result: 1.33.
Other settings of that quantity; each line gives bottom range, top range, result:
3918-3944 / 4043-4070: 1.68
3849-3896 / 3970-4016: 1.14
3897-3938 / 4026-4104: 1.39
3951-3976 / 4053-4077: 1.54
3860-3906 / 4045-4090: 1.28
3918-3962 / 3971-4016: 1.32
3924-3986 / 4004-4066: 1.50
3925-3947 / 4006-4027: 1.82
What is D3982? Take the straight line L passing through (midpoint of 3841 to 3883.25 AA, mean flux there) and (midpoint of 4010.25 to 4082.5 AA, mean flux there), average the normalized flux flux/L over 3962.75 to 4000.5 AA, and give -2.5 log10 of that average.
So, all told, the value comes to 0.22 mag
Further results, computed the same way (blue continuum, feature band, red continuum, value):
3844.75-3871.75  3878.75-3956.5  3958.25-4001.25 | 0.13 mag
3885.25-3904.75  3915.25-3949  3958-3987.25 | 0.09 mag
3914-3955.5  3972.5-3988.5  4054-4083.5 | -0.08 mag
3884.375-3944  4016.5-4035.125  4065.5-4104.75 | -0.16 mag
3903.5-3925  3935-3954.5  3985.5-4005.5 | 0.22 mag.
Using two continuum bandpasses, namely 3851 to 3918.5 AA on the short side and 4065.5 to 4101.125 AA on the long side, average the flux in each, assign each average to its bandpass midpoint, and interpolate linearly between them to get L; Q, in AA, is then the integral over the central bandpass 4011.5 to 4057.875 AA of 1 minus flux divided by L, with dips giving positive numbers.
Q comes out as -3.4 AA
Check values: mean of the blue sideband 36.6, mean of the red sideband 40.6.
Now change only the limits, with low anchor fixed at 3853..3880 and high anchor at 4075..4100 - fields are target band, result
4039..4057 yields -0.7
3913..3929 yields 1.5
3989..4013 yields -1.1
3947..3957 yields 0.4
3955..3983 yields 7.5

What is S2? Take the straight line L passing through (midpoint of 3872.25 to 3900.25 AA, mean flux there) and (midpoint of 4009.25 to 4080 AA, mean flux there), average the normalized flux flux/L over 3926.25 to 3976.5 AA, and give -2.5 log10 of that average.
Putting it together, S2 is 0.342 mag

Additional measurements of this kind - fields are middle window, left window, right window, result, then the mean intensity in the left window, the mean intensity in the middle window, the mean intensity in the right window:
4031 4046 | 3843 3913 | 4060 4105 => -0.07 mag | 37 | 41.6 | 39.7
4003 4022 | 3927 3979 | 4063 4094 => -0.23 mag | 27.6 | 42.4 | 41.7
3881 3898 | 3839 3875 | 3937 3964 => 0.15 mag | 38.4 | 32.2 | 34.1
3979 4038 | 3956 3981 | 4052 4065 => -0.24 mag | 27.8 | 41.9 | 41.2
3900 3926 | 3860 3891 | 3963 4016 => -0.03 mag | 36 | 36.9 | 36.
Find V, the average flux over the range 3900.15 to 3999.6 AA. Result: 32.8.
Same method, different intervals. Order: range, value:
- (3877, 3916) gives 35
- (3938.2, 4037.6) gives 37.2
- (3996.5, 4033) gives 42.3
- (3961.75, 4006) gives 34.2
